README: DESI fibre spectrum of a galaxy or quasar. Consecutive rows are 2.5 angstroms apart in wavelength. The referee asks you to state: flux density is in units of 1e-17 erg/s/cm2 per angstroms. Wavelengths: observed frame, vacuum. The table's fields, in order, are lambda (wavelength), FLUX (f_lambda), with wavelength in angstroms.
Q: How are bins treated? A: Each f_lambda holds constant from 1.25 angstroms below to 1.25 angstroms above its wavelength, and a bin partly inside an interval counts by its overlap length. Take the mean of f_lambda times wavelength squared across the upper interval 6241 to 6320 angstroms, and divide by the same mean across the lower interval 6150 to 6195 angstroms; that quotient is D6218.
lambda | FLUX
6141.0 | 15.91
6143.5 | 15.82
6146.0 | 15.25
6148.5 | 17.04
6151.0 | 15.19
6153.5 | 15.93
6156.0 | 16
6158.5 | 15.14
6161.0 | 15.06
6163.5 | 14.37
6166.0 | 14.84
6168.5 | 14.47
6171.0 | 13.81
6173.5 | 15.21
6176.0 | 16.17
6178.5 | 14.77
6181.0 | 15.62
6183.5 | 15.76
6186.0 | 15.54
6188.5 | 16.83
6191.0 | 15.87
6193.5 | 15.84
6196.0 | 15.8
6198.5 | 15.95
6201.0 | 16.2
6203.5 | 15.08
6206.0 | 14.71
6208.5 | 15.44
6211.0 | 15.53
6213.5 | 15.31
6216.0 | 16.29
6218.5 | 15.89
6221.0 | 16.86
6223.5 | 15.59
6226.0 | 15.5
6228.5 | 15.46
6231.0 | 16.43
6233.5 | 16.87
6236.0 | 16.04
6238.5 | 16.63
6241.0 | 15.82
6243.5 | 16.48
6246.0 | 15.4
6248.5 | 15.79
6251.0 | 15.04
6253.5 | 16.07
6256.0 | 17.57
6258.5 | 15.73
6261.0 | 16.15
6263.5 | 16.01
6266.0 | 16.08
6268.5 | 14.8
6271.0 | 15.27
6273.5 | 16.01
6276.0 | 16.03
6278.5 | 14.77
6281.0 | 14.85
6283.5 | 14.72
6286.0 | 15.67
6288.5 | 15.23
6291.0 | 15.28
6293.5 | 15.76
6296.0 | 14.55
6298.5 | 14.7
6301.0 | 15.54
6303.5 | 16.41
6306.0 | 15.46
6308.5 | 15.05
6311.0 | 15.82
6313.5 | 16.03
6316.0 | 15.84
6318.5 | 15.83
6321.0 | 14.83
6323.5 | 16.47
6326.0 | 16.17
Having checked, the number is 1.1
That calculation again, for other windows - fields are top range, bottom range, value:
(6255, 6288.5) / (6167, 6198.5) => 1.04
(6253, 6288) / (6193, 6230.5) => 1.02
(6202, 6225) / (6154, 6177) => 1.06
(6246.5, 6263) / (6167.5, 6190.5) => 1.07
